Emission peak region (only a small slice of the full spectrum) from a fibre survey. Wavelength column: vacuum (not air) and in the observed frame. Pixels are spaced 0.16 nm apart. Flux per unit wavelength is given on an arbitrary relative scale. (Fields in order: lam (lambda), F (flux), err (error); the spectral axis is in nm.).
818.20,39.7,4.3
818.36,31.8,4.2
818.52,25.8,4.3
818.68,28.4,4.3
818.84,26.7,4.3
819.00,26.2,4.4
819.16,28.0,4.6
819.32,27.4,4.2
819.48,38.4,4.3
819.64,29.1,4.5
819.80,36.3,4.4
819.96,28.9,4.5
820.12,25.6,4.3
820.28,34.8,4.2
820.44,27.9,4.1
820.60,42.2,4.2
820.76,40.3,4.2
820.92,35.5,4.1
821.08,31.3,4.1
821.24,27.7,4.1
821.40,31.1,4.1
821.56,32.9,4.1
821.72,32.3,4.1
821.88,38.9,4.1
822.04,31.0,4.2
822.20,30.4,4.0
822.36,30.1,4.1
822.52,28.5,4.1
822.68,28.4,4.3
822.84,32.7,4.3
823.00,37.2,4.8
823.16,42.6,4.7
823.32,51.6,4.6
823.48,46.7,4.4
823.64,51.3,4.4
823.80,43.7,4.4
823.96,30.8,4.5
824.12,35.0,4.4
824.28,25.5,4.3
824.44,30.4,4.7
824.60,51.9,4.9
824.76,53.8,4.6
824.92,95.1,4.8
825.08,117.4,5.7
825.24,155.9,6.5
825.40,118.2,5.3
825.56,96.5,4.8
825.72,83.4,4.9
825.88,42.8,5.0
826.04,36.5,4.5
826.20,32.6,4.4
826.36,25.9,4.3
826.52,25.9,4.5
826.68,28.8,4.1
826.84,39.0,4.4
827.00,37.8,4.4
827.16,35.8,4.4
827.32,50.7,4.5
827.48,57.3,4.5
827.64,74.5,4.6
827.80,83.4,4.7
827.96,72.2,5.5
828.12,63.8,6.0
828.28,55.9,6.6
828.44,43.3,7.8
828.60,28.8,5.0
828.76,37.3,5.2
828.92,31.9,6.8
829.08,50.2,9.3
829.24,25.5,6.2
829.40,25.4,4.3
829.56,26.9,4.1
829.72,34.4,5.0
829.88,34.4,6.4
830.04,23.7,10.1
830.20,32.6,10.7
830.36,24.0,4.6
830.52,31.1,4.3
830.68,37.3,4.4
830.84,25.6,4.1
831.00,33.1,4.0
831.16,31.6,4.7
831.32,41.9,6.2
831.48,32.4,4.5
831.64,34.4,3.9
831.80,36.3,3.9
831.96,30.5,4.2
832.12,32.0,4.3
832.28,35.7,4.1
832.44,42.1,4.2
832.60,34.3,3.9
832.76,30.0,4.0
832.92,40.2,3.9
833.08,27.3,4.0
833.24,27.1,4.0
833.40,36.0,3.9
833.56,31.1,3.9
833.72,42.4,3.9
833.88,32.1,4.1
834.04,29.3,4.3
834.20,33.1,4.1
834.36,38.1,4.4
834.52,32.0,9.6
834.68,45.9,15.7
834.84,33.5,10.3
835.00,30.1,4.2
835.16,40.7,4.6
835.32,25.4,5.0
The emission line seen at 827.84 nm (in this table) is [N II] 6583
